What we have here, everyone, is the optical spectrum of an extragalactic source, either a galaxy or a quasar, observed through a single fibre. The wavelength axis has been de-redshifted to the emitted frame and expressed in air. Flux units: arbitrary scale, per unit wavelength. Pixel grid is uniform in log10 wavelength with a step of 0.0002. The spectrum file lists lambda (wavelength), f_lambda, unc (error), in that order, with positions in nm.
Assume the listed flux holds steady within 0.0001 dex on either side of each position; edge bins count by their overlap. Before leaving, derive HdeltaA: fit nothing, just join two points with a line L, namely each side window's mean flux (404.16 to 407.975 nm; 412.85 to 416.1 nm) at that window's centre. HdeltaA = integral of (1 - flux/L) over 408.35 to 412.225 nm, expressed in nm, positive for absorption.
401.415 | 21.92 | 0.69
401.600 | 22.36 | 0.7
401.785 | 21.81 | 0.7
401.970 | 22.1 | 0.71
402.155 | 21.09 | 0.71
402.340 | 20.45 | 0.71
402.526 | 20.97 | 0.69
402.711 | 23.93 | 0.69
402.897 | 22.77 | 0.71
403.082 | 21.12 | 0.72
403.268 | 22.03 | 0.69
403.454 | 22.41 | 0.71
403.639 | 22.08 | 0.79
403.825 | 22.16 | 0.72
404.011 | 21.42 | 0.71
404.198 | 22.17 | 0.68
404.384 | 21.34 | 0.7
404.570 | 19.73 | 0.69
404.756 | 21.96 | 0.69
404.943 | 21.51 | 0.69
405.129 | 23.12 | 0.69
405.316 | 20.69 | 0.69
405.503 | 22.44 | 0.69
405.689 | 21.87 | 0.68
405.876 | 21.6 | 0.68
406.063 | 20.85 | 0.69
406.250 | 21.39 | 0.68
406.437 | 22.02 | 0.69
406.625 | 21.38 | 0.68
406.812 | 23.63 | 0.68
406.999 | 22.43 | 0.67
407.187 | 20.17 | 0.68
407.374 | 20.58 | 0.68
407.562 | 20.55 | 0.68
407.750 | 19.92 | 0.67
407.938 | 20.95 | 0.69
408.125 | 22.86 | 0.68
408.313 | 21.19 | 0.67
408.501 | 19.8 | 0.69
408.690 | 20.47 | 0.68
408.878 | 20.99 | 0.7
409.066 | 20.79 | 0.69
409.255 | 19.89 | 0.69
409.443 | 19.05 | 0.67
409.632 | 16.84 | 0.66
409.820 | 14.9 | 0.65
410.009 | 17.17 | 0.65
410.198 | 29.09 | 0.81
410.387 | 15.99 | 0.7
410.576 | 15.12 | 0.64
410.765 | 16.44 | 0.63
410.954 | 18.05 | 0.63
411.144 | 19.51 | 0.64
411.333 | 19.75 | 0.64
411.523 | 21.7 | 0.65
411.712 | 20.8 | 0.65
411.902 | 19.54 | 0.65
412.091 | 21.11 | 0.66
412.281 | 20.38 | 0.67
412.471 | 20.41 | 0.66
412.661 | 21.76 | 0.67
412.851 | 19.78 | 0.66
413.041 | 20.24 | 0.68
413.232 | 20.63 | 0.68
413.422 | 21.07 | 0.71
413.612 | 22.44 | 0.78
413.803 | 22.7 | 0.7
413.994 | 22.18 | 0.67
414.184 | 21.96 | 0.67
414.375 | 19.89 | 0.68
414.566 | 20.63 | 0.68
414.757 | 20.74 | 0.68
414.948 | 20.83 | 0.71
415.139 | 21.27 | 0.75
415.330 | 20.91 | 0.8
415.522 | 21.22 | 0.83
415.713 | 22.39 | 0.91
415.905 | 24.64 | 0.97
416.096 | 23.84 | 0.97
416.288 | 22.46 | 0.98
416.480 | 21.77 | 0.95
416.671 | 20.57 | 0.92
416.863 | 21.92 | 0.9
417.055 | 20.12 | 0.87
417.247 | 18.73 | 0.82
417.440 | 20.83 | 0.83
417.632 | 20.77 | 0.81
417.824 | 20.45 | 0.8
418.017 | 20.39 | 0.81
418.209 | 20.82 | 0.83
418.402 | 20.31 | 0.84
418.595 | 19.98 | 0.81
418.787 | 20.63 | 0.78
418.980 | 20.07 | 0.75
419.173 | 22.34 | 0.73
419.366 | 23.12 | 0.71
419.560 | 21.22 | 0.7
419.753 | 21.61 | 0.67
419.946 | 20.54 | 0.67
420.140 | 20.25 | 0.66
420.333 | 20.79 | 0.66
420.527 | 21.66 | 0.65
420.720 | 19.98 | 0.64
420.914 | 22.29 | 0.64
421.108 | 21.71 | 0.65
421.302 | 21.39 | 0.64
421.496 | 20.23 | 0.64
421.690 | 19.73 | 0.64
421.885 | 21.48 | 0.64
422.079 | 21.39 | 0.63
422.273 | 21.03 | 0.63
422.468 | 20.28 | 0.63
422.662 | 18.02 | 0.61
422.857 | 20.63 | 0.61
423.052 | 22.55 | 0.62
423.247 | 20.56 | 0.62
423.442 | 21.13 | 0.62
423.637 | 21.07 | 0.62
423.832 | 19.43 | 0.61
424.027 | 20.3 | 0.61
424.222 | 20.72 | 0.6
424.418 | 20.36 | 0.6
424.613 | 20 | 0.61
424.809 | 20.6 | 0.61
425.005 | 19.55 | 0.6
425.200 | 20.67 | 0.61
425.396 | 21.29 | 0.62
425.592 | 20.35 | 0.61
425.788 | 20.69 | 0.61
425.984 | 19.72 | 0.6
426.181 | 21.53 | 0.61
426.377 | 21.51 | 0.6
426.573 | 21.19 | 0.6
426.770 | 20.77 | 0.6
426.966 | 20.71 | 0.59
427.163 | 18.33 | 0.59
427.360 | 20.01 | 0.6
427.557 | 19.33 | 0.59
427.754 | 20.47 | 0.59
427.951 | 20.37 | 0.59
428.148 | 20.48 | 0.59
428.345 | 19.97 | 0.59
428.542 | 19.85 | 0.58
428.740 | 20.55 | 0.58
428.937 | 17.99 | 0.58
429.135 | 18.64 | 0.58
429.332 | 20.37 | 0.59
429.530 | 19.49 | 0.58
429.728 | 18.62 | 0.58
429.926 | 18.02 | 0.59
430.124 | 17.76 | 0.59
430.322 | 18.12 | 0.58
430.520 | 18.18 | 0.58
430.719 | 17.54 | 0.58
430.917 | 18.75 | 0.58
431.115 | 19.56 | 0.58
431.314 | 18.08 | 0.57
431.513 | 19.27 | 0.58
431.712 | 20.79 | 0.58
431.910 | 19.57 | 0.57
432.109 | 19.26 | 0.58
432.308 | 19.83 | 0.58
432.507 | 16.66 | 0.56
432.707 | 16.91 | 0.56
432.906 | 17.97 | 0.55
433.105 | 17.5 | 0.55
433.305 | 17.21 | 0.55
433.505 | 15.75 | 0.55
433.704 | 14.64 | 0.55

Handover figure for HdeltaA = 0.38 nm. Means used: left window 21.4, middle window 19.4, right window 21.5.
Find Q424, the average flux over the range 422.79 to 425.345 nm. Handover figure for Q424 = 20.6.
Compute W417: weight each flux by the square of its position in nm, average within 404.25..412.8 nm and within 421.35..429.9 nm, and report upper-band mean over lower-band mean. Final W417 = 1.1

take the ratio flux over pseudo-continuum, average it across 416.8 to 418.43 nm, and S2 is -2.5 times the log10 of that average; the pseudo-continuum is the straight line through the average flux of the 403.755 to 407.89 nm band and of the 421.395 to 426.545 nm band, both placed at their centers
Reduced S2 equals 0.023 mag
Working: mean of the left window 21.5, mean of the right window 20.6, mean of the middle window 20.5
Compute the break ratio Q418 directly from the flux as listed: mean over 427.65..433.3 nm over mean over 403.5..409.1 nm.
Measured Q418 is 0.88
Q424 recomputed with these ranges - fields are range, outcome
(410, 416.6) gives 20.9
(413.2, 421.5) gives 21.2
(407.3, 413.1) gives 19.9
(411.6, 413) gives 20.6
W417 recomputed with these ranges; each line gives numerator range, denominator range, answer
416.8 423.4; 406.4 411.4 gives 1.10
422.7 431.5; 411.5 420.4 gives 0.99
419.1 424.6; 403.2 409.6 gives 1.06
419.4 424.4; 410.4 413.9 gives 1.09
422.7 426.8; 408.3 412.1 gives 1.14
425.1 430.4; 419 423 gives 0.98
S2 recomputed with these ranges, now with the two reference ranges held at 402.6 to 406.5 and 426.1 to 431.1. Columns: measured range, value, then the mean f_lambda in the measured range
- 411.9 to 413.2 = 0.03 mag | 20.5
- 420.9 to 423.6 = -0.04 mag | 20.8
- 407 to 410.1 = 0.09 mag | 19.8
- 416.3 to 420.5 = -0.02 mag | 20.9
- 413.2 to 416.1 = -0.04 mag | 21.7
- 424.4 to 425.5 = -0.03 mag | 20.4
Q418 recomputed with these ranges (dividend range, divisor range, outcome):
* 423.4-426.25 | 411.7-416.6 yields 0.96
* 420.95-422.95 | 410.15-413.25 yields 1.04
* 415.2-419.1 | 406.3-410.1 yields 1.04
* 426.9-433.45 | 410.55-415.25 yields 0.93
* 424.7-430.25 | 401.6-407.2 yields 0.92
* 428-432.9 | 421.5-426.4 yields 0.92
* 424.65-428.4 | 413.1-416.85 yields 0.94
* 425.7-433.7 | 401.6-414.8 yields 0.92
